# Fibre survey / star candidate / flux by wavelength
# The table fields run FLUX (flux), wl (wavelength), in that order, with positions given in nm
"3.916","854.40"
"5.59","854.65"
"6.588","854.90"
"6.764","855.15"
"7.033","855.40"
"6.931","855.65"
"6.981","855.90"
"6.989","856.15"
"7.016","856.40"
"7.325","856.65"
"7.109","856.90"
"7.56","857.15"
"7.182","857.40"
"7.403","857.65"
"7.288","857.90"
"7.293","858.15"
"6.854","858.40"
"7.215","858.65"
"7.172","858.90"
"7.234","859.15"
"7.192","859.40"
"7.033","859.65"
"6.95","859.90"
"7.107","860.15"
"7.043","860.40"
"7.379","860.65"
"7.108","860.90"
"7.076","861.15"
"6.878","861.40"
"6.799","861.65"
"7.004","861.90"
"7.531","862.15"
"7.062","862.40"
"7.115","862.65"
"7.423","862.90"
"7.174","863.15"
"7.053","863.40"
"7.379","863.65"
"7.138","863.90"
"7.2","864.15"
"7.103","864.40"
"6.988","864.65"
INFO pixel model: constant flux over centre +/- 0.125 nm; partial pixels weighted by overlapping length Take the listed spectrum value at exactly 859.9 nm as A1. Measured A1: 6.95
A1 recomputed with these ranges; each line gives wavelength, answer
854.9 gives 6.588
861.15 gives 7.076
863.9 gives 7.138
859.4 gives 7.192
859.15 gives 7.234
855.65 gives 6.931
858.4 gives 6.854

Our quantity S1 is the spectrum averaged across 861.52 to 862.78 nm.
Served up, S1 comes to 7.1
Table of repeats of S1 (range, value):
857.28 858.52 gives 7.21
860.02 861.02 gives 7.16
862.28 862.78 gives 7.09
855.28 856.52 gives 6.99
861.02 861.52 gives 6.98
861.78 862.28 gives 7.27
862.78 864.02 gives 7.23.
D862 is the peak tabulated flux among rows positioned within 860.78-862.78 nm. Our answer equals 7.531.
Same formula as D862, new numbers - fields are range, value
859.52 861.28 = 7.379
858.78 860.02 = 7.234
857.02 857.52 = 7.56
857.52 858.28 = 7.403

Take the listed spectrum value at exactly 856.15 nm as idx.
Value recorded 6.989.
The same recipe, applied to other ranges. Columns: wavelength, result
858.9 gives 7.172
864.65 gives 6.988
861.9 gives 7.004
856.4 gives 7.016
